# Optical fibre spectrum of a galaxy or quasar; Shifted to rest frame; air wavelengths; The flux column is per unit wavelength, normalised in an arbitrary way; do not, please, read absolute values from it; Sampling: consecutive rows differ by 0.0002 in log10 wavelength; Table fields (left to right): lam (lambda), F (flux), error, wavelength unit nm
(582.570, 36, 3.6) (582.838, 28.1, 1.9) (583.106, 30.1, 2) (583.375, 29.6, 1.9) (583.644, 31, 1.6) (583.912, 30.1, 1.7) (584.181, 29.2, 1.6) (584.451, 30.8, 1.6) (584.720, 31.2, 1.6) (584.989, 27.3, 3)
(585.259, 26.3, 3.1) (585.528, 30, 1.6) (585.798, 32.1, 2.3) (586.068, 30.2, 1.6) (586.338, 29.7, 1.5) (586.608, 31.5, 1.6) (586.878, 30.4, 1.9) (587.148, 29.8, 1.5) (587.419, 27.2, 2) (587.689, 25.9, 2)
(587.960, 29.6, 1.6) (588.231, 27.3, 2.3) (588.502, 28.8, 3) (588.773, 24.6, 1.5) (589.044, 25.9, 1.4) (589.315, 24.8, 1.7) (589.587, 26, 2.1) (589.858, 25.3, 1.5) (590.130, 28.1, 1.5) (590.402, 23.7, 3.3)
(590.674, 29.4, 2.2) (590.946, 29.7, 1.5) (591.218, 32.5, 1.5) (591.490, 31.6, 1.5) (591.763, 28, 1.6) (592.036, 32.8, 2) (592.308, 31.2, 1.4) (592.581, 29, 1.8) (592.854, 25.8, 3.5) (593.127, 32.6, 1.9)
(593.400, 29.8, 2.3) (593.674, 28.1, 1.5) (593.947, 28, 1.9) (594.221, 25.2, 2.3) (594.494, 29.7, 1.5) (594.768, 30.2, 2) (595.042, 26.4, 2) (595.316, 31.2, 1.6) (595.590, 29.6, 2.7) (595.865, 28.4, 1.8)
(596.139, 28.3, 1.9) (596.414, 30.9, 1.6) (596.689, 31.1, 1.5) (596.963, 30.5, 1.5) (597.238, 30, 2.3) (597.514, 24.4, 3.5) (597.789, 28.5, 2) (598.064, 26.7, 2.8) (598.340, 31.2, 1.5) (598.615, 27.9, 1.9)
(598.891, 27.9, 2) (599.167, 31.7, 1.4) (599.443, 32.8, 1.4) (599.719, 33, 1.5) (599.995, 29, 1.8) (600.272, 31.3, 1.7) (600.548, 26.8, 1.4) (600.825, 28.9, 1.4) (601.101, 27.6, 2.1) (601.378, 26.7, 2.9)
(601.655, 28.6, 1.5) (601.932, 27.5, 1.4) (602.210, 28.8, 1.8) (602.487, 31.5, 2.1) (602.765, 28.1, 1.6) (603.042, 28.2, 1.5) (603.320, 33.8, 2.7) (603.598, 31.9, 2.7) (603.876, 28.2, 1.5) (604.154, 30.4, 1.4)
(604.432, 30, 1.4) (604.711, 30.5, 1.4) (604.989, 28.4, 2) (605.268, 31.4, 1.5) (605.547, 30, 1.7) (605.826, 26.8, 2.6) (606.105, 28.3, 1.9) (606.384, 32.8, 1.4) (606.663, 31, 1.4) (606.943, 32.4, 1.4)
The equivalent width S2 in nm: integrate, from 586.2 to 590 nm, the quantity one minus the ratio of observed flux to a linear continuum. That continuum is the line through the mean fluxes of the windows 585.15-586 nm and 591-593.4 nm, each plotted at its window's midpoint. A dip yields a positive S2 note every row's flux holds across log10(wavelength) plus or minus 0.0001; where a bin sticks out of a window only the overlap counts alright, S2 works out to 0.29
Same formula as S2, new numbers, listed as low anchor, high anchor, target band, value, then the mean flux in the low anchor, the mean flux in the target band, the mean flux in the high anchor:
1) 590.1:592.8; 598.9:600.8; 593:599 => 0.22 nm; 29.5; 28.9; 30.5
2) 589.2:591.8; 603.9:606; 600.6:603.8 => 0.01 nm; 27.9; 29.2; 29.5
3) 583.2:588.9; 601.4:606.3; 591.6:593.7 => -0.03 nm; 29.2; 29.8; 29.5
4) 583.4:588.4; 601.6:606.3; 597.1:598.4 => 0.07 nm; 29.4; 28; 29.6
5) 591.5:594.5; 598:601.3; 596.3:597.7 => 0.00 nm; 29.2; 29.3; 29.6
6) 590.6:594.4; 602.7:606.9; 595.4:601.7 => 0.12 nm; 29.6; 29.2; 30.1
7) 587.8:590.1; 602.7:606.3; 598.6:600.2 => -0.10 nm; 26.6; 30.6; 29.8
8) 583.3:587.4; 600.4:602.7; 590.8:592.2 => -0.08 nm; 29.9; 30.9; 28.3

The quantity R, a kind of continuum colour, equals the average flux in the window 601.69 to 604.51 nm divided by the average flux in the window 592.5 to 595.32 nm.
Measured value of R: 1.0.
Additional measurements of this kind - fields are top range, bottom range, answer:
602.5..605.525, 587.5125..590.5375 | 1.14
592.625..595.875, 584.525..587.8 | 0.98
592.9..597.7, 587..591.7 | 1.05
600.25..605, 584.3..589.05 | 1.01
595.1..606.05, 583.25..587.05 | 0.98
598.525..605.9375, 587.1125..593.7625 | 1.05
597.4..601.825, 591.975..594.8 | 0.99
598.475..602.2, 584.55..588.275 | 1.00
